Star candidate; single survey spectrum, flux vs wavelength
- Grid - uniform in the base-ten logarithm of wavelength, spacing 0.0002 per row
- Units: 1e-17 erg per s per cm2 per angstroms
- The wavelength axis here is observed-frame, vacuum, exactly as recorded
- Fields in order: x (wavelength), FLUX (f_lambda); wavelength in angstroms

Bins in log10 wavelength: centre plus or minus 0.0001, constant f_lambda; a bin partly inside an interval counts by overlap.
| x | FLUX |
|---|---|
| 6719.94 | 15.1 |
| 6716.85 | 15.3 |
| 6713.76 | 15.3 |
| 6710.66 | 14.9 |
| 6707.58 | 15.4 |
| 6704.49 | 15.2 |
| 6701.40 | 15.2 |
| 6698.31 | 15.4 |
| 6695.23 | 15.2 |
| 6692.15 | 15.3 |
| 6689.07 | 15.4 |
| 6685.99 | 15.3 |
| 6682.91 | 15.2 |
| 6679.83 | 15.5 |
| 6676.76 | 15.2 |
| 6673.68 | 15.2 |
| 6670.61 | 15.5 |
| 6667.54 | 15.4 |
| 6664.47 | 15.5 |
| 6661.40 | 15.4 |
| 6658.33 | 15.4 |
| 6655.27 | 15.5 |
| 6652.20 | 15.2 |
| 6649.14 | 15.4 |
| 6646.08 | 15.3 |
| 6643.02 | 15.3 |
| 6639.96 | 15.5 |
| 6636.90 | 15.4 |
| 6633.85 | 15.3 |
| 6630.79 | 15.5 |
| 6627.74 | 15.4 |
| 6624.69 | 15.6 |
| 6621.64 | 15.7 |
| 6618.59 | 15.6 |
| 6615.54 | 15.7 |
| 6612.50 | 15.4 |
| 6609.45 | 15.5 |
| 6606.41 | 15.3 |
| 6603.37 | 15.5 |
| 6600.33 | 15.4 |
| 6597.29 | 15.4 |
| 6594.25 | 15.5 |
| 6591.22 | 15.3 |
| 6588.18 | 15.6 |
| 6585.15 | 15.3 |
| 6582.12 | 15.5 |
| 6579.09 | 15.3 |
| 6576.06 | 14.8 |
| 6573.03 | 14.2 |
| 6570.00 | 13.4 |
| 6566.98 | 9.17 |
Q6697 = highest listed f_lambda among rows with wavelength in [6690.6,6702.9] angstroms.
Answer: 15.4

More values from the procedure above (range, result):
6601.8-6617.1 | 15.7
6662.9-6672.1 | 15.5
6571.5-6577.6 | 14.8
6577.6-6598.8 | 15.6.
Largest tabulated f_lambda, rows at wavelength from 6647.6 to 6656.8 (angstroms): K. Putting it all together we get 15.5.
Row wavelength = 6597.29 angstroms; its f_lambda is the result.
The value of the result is 15.4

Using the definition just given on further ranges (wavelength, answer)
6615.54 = 15.7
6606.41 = 15.3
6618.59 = 15.6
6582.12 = 15.5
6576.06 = 14.8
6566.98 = 9.17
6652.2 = 15.2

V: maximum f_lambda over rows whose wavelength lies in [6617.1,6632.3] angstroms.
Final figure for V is 15.7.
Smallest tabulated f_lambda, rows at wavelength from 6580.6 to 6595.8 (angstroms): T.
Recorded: 15.3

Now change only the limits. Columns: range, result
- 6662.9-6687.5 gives 15.2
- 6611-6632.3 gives 15.4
